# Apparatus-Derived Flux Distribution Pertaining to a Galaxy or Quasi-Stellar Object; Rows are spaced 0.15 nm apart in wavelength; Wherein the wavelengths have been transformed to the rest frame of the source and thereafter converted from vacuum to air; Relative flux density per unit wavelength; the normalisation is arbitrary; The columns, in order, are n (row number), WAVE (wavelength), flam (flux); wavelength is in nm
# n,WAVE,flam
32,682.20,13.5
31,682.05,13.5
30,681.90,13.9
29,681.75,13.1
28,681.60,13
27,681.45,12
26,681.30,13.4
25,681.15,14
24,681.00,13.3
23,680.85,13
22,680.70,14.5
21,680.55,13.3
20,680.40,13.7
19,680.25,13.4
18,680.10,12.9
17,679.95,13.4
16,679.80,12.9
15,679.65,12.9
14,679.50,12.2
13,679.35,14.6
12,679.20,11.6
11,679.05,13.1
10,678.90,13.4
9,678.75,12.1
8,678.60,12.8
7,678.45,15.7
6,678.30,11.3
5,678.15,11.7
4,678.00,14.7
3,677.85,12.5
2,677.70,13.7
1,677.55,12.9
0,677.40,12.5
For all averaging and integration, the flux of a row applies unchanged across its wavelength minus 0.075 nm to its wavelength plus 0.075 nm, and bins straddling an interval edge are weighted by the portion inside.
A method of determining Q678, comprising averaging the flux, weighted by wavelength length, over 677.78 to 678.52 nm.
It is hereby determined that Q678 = 13.2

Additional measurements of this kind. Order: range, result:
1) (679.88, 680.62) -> 13.3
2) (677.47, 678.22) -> 13.1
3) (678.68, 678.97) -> 12.8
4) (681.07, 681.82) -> 13.1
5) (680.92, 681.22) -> 13.6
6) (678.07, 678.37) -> 11.6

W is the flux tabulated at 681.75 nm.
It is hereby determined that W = 13.1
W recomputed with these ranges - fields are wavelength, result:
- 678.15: 11.7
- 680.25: 13.4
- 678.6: 12.8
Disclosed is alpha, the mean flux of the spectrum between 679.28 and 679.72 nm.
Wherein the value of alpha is 13.2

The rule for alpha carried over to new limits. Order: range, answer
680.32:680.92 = 13.6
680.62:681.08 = 13.6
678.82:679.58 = 13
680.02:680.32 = 13.2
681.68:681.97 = 13.5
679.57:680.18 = 13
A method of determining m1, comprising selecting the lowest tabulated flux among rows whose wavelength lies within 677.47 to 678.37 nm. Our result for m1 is 11.3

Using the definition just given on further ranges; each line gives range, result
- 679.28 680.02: 12.2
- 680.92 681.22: 13.3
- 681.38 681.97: 12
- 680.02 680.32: 12.9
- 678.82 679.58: 11.6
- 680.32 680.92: 13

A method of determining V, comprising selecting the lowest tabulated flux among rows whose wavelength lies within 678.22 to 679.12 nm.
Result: 11.3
